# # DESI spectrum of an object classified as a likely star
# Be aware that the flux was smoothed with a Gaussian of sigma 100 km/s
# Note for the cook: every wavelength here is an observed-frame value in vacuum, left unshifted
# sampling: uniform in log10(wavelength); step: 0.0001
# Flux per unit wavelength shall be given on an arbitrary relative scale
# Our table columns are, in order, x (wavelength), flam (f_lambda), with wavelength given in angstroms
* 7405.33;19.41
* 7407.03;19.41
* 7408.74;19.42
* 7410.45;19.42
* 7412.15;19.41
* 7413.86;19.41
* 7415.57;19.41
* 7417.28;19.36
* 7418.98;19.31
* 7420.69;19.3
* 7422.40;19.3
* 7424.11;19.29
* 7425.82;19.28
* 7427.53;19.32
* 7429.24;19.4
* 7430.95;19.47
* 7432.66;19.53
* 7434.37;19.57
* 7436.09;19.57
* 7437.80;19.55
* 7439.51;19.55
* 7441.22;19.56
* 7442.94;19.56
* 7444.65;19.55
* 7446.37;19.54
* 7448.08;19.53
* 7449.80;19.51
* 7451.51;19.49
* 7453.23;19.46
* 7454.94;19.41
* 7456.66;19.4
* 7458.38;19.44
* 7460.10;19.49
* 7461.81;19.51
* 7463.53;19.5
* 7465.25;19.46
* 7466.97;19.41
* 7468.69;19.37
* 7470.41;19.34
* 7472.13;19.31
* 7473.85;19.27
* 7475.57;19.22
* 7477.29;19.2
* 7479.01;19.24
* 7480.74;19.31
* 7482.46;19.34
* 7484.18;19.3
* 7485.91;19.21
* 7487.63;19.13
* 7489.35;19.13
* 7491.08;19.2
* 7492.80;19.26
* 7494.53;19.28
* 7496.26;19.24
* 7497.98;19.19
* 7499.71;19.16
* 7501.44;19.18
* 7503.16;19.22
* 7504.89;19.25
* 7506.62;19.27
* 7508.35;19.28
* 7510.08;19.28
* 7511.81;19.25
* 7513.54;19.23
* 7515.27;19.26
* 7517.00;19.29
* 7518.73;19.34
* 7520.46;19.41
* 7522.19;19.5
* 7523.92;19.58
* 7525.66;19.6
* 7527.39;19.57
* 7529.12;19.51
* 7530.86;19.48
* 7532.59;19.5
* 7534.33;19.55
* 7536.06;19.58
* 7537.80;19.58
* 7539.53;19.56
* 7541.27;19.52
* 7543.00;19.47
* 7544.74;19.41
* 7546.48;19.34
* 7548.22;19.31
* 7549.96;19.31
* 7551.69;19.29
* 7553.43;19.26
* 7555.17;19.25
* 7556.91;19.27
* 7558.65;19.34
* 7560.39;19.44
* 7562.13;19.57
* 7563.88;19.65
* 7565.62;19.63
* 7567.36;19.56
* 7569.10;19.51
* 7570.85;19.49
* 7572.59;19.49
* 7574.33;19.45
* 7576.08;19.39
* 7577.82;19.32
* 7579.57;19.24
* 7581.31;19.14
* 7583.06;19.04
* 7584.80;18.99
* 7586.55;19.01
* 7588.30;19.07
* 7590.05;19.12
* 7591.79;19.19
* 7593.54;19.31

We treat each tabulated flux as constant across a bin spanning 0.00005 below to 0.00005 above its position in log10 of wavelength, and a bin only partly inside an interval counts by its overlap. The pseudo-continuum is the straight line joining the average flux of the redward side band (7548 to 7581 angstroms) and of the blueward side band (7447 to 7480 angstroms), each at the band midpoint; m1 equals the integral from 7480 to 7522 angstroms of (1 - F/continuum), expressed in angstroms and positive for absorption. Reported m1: 0.3 angstroms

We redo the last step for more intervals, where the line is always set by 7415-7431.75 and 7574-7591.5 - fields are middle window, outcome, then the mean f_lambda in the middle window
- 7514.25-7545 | -0.4 angstroms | 19.5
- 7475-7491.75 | 0.0 angstroms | 19.2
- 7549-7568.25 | -0.2 angstroms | 19.4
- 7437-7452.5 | -0.2 angstroms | 19.5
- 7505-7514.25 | 0.0 angstroms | 19.3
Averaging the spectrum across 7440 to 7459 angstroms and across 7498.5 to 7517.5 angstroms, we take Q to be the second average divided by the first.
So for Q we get 0.99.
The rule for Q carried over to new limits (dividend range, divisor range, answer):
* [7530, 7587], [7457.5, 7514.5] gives 1.01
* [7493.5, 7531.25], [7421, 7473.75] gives 0.99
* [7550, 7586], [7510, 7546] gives 1.00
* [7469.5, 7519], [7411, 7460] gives 0.99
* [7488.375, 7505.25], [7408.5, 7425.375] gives 0.99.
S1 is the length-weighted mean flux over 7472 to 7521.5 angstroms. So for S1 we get 19.3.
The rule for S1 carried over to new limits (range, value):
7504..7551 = 19.4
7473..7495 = 19.2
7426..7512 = 19.4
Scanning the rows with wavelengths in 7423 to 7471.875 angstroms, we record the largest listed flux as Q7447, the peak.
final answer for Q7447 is 19.57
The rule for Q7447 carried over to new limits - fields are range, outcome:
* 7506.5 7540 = 19.6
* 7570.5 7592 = 19.49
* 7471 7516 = 19.34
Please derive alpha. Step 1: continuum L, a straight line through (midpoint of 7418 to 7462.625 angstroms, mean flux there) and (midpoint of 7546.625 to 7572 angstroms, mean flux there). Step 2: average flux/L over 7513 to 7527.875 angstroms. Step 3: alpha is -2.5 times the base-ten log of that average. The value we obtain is 0.000 mag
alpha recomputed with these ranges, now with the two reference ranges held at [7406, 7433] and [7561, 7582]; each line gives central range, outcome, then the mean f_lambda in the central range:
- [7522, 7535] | -0.01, 19.5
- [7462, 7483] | 0.00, 19.3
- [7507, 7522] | 0.01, 19.3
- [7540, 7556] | 0.00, 19.4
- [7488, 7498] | 0.01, 19.2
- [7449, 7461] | 0.00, 19.5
